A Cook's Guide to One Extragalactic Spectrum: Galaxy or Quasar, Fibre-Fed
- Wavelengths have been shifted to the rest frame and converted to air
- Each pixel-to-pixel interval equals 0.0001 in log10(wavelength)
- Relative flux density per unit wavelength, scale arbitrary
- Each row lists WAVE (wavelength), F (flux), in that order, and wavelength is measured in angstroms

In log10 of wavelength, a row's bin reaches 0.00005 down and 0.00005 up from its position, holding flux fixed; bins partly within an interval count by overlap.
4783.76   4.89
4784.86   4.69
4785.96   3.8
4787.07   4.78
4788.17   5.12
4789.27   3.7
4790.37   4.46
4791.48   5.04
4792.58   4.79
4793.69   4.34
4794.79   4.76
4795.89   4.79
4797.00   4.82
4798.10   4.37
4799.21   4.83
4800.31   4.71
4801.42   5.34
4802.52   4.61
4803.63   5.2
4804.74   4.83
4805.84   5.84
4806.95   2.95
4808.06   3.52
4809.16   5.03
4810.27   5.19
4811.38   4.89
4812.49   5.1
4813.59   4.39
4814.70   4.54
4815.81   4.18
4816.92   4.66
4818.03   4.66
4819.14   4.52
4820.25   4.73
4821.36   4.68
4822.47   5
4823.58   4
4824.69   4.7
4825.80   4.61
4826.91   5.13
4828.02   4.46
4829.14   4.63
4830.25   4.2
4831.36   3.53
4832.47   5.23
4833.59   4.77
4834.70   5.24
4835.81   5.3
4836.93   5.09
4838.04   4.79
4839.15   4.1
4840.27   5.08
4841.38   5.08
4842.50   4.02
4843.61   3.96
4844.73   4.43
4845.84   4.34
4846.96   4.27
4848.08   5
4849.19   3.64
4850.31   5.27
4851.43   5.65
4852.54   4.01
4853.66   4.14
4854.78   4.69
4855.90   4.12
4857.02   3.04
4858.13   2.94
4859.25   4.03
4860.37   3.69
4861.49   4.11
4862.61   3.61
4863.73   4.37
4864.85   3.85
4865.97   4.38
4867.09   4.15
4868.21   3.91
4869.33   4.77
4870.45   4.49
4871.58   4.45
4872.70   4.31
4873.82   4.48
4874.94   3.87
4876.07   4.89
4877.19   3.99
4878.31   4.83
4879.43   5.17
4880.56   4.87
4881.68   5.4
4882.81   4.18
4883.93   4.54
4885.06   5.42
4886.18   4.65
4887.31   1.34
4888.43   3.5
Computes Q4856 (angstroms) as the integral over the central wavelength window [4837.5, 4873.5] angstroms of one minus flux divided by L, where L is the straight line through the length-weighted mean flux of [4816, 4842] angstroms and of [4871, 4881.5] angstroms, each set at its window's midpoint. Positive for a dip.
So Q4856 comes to 2.7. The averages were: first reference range 4.69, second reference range 4.57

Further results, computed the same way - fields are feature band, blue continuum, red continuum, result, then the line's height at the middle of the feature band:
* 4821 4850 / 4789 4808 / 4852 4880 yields -1.35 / 4.39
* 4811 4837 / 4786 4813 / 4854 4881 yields -0.89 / 4.51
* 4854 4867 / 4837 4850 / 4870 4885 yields 1.80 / 4.54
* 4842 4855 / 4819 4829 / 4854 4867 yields -0.94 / 4.15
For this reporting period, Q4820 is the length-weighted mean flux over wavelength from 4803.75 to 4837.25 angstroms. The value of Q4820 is 4.66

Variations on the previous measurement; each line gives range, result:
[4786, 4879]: 4.5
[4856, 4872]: 3.98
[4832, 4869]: 4.37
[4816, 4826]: 4.6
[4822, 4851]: 4.61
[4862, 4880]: 4.34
